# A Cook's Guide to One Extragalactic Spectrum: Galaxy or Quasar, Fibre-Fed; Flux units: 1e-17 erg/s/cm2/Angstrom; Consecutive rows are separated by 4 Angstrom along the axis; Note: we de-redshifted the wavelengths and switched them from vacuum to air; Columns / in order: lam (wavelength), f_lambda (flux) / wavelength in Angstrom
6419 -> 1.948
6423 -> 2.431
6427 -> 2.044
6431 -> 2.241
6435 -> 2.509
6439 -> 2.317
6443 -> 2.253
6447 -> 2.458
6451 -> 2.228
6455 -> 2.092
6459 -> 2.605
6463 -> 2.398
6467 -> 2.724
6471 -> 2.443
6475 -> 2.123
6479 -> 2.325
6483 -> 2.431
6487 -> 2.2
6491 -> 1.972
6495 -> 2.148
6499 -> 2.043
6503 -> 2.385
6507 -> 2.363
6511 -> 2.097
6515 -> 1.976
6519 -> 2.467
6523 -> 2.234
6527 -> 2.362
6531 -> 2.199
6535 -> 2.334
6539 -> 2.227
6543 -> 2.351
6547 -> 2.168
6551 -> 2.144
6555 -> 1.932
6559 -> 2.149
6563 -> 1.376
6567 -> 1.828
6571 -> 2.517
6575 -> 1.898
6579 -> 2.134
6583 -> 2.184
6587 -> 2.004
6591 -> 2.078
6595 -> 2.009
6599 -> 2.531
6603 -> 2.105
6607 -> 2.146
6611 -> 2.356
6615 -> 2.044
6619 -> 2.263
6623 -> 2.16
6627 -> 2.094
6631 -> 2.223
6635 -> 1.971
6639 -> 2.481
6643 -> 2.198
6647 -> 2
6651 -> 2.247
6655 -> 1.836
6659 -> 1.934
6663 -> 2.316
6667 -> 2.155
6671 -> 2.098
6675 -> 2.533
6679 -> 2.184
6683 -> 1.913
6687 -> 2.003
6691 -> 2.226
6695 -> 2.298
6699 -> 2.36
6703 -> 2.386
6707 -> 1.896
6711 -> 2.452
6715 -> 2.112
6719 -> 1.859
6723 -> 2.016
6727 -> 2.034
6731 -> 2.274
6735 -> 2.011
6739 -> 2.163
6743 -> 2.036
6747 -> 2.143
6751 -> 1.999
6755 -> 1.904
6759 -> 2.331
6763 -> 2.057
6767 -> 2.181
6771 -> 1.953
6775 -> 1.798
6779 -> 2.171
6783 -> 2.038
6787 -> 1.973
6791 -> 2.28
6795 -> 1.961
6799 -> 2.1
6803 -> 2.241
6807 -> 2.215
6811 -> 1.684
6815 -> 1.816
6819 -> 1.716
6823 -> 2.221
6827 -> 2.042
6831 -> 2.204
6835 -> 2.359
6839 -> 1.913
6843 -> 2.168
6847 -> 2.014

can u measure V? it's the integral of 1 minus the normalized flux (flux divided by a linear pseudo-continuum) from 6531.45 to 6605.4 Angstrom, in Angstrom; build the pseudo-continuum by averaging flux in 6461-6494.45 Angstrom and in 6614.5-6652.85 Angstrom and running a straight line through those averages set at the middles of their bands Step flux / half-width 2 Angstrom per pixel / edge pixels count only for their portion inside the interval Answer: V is 4.1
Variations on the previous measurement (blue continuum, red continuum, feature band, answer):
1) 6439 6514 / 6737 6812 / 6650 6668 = 0.6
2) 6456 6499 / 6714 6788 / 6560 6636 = 3.4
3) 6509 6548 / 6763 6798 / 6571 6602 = 0.7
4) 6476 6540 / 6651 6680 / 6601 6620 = 0.0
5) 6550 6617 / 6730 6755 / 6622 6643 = -1.1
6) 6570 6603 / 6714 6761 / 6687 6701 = -1.0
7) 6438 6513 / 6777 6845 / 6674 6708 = -0.8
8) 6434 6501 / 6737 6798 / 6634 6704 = -1.0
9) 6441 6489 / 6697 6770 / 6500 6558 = 1.9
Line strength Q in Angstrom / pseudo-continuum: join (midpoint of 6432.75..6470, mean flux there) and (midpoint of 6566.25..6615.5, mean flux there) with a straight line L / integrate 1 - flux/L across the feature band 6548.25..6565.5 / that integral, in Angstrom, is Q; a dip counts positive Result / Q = 2.4 Angstrom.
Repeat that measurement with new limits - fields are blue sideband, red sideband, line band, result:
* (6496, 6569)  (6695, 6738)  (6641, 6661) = 1.0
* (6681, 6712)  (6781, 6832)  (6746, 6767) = 0.1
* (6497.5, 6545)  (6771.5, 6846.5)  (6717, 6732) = 0.6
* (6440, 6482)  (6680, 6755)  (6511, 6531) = 0.6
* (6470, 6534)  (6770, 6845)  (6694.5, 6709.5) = -0.9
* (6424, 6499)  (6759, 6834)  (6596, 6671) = 0.2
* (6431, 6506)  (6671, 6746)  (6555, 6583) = 3.1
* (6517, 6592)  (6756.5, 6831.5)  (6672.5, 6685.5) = -0.7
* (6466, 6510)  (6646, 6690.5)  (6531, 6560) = 0.5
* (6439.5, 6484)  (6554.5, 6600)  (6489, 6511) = 0.8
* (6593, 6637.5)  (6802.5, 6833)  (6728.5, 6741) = -0.4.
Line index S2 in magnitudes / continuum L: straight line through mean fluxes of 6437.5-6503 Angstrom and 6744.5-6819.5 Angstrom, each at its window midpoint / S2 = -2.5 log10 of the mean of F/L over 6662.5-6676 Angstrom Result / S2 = -0.06 mag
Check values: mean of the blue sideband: 2.3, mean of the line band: 2.25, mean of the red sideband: 2.04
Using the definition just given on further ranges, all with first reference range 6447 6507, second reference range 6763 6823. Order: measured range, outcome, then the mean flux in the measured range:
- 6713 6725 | 0.047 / 2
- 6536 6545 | -0.024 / 2.29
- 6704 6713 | -0.053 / 2.2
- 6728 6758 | -0.010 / 2.08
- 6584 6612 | 0.012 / 2.17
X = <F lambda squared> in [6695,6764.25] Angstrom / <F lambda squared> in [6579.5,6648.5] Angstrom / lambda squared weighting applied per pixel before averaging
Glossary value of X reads 1.01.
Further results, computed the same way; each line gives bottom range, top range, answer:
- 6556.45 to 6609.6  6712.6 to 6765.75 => 1.05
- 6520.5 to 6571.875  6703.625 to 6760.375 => 1.04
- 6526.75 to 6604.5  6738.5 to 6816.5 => 1.03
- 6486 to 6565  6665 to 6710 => 1.07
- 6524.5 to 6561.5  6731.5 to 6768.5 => 1.02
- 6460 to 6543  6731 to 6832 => 0.98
